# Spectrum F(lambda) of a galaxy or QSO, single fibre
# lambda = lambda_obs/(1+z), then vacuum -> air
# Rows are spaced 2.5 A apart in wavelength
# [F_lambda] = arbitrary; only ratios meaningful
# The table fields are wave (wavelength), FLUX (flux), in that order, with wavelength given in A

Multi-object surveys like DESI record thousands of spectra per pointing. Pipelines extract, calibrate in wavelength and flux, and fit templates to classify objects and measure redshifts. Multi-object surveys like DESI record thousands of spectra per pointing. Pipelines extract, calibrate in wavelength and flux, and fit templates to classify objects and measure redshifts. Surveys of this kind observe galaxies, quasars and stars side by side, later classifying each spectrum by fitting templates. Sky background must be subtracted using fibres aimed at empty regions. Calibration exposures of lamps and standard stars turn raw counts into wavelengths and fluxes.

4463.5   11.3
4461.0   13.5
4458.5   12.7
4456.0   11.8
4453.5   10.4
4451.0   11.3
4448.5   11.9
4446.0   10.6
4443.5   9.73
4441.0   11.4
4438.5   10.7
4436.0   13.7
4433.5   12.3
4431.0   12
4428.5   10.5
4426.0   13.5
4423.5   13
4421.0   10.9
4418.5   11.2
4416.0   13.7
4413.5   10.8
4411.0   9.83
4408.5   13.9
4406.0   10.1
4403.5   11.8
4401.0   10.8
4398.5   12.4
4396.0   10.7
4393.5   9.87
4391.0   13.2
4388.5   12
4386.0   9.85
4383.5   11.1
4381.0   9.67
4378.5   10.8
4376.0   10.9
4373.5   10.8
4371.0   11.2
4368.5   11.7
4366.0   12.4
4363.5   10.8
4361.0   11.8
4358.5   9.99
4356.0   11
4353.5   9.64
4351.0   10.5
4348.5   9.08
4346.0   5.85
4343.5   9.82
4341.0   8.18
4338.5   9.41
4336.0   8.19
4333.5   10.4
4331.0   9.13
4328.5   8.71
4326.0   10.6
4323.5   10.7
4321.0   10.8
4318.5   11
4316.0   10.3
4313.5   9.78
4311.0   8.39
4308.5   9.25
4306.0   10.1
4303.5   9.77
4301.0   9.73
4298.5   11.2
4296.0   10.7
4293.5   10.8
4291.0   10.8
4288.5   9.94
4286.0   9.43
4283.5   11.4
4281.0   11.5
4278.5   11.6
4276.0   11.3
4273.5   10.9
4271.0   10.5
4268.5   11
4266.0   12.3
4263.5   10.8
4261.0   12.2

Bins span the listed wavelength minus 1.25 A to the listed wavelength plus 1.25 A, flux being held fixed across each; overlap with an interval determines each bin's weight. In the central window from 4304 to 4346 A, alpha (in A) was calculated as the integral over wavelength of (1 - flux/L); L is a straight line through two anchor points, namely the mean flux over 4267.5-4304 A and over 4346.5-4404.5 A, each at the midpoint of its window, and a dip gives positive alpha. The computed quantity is 4.8 A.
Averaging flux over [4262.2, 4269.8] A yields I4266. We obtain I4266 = 11.4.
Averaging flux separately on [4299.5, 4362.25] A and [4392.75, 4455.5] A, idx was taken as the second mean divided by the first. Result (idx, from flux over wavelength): 1.2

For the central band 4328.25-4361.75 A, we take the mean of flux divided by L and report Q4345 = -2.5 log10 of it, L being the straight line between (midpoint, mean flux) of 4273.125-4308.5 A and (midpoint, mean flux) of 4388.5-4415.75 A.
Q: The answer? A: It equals 0.17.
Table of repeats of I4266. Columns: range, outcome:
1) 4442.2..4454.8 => 10.8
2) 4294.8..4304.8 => 10.3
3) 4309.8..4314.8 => 9.1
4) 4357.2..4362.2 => 10.9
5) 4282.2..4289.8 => 10.3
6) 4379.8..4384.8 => 10.4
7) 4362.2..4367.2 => 11.6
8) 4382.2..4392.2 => 11.5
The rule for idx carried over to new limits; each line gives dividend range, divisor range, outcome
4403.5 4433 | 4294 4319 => 1.18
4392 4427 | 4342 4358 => 1.24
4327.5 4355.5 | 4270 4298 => 0.84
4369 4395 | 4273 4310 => 1.04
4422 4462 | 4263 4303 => 1.09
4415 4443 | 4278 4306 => 1.14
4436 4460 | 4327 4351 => 1.28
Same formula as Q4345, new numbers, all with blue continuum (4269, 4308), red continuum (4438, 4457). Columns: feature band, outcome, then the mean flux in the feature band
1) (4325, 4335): 0.11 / 9.65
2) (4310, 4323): 0.06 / 10.1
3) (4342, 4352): 0.22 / 8.75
